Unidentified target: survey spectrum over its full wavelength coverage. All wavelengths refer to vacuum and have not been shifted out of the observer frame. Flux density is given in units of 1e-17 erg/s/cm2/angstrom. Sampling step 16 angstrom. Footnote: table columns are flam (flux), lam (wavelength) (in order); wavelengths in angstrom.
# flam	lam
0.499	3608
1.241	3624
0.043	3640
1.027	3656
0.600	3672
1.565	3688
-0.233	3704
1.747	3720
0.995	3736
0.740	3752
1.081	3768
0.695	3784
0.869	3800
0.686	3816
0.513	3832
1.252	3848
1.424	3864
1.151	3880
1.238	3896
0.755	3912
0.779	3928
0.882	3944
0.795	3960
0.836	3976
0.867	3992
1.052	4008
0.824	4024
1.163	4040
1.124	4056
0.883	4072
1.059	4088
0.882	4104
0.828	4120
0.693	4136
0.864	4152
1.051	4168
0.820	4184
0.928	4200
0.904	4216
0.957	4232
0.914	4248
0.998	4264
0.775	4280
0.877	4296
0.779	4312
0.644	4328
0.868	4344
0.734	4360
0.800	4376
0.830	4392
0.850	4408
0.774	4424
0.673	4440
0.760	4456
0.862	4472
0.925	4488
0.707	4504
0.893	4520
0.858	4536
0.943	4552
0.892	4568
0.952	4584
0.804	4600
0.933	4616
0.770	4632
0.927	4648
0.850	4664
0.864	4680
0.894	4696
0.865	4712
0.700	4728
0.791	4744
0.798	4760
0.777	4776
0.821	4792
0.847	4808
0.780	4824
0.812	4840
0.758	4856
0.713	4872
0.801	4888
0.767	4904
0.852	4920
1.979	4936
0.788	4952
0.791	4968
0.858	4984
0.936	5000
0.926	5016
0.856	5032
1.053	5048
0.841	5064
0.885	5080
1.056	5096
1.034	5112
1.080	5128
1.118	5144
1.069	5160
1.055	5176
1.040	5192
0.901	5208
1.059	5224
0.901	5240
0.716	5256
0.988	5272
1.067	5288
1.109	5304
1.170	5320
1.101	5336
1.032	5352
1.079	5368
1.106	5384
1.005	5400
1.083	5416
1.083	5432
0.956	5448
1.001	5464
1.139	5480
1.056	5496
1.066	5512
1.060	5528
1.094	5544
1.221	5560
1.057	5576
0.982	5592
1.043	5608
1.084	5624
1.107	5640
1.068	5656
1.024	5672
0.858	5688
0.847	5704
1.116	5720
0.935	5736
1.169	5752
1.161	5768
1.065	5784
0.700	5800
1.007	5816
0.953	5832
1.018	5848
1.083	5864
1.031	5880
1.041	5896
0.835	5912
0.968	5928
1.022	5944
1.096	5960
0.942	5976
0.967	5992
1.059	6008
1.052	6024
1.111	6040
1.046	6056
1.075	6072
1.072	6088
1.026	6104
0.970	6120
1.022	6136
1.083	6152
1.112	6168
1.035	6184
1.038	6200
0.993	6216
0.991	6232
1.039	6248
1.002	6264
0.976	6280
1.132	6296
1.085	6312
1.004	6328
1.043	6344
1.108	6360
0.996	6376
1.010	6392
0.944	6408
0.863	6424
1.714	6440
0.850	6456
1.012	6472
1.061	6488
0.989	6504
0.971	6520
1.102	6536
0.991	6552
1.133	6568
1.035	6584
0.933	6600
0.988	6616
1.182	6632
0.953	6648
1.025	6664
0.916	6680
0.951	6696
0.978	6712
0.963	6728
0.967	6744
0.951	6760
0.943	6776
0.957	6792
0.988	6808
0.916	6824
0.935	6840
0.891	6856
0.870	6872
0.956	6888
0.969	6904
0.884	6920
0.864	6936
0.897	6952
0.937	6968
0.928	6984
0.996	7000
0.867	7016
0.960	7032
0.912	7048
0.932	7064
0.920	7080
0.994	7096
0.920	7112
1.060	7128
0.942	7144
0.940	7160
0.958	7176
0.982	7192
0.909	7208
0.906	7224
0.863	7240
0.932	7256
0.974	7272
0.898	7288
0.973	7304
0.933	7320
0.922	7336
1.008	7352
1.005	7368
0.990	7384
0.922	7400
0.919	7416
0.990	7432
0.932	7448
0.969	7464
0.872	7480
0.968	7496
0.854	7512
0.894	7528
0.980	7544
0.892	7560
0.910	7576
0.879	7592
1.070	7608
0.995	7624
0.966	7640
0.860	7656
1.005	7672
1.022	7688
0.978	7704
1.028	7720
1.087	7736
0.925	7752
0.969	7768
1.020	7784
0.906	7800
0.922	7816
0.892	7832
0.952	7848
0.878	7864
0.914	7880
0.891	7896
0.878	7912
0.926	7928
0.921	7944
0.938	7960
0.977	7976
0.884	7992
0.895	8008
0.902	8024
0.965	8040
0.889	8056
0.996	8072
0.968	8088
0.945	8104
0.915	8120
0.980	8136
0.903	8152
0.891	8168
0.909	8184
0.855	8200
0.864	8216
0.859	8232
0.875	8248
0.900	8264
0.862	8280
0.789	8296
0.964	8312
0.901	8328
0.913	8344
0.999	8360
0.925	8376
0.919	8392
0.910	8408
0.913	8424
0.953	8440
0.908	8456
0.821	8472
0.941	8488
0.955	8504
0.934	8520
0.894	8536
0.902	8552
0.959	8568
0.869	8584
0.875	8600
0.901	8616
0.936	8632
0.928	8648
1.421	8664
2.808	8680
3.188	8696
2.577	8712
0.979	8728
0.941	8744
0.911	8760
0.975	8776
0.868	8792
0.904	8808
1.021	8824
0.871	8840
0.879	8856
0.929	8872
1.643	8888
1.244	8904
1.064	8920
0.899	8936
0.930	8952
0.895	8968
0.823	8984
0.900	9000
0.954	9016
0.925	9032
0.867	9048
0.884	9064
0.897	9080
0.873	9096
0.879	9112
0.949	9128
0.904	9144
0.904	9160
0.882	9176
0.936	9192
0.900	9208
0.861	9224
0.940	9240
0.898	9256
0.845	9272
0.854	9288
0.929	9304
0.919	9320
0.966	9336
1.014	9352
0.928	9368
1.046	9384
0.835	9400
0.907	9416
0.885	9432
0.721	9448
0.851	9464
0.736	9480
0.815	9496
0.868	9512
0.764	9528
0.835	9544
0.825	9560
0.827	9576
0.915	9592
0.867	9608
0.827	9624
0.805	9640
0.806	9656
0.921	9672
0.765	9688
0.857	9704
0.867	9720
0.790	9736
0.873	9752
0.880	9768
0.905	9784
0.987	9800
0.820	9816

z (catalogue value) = 0.32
